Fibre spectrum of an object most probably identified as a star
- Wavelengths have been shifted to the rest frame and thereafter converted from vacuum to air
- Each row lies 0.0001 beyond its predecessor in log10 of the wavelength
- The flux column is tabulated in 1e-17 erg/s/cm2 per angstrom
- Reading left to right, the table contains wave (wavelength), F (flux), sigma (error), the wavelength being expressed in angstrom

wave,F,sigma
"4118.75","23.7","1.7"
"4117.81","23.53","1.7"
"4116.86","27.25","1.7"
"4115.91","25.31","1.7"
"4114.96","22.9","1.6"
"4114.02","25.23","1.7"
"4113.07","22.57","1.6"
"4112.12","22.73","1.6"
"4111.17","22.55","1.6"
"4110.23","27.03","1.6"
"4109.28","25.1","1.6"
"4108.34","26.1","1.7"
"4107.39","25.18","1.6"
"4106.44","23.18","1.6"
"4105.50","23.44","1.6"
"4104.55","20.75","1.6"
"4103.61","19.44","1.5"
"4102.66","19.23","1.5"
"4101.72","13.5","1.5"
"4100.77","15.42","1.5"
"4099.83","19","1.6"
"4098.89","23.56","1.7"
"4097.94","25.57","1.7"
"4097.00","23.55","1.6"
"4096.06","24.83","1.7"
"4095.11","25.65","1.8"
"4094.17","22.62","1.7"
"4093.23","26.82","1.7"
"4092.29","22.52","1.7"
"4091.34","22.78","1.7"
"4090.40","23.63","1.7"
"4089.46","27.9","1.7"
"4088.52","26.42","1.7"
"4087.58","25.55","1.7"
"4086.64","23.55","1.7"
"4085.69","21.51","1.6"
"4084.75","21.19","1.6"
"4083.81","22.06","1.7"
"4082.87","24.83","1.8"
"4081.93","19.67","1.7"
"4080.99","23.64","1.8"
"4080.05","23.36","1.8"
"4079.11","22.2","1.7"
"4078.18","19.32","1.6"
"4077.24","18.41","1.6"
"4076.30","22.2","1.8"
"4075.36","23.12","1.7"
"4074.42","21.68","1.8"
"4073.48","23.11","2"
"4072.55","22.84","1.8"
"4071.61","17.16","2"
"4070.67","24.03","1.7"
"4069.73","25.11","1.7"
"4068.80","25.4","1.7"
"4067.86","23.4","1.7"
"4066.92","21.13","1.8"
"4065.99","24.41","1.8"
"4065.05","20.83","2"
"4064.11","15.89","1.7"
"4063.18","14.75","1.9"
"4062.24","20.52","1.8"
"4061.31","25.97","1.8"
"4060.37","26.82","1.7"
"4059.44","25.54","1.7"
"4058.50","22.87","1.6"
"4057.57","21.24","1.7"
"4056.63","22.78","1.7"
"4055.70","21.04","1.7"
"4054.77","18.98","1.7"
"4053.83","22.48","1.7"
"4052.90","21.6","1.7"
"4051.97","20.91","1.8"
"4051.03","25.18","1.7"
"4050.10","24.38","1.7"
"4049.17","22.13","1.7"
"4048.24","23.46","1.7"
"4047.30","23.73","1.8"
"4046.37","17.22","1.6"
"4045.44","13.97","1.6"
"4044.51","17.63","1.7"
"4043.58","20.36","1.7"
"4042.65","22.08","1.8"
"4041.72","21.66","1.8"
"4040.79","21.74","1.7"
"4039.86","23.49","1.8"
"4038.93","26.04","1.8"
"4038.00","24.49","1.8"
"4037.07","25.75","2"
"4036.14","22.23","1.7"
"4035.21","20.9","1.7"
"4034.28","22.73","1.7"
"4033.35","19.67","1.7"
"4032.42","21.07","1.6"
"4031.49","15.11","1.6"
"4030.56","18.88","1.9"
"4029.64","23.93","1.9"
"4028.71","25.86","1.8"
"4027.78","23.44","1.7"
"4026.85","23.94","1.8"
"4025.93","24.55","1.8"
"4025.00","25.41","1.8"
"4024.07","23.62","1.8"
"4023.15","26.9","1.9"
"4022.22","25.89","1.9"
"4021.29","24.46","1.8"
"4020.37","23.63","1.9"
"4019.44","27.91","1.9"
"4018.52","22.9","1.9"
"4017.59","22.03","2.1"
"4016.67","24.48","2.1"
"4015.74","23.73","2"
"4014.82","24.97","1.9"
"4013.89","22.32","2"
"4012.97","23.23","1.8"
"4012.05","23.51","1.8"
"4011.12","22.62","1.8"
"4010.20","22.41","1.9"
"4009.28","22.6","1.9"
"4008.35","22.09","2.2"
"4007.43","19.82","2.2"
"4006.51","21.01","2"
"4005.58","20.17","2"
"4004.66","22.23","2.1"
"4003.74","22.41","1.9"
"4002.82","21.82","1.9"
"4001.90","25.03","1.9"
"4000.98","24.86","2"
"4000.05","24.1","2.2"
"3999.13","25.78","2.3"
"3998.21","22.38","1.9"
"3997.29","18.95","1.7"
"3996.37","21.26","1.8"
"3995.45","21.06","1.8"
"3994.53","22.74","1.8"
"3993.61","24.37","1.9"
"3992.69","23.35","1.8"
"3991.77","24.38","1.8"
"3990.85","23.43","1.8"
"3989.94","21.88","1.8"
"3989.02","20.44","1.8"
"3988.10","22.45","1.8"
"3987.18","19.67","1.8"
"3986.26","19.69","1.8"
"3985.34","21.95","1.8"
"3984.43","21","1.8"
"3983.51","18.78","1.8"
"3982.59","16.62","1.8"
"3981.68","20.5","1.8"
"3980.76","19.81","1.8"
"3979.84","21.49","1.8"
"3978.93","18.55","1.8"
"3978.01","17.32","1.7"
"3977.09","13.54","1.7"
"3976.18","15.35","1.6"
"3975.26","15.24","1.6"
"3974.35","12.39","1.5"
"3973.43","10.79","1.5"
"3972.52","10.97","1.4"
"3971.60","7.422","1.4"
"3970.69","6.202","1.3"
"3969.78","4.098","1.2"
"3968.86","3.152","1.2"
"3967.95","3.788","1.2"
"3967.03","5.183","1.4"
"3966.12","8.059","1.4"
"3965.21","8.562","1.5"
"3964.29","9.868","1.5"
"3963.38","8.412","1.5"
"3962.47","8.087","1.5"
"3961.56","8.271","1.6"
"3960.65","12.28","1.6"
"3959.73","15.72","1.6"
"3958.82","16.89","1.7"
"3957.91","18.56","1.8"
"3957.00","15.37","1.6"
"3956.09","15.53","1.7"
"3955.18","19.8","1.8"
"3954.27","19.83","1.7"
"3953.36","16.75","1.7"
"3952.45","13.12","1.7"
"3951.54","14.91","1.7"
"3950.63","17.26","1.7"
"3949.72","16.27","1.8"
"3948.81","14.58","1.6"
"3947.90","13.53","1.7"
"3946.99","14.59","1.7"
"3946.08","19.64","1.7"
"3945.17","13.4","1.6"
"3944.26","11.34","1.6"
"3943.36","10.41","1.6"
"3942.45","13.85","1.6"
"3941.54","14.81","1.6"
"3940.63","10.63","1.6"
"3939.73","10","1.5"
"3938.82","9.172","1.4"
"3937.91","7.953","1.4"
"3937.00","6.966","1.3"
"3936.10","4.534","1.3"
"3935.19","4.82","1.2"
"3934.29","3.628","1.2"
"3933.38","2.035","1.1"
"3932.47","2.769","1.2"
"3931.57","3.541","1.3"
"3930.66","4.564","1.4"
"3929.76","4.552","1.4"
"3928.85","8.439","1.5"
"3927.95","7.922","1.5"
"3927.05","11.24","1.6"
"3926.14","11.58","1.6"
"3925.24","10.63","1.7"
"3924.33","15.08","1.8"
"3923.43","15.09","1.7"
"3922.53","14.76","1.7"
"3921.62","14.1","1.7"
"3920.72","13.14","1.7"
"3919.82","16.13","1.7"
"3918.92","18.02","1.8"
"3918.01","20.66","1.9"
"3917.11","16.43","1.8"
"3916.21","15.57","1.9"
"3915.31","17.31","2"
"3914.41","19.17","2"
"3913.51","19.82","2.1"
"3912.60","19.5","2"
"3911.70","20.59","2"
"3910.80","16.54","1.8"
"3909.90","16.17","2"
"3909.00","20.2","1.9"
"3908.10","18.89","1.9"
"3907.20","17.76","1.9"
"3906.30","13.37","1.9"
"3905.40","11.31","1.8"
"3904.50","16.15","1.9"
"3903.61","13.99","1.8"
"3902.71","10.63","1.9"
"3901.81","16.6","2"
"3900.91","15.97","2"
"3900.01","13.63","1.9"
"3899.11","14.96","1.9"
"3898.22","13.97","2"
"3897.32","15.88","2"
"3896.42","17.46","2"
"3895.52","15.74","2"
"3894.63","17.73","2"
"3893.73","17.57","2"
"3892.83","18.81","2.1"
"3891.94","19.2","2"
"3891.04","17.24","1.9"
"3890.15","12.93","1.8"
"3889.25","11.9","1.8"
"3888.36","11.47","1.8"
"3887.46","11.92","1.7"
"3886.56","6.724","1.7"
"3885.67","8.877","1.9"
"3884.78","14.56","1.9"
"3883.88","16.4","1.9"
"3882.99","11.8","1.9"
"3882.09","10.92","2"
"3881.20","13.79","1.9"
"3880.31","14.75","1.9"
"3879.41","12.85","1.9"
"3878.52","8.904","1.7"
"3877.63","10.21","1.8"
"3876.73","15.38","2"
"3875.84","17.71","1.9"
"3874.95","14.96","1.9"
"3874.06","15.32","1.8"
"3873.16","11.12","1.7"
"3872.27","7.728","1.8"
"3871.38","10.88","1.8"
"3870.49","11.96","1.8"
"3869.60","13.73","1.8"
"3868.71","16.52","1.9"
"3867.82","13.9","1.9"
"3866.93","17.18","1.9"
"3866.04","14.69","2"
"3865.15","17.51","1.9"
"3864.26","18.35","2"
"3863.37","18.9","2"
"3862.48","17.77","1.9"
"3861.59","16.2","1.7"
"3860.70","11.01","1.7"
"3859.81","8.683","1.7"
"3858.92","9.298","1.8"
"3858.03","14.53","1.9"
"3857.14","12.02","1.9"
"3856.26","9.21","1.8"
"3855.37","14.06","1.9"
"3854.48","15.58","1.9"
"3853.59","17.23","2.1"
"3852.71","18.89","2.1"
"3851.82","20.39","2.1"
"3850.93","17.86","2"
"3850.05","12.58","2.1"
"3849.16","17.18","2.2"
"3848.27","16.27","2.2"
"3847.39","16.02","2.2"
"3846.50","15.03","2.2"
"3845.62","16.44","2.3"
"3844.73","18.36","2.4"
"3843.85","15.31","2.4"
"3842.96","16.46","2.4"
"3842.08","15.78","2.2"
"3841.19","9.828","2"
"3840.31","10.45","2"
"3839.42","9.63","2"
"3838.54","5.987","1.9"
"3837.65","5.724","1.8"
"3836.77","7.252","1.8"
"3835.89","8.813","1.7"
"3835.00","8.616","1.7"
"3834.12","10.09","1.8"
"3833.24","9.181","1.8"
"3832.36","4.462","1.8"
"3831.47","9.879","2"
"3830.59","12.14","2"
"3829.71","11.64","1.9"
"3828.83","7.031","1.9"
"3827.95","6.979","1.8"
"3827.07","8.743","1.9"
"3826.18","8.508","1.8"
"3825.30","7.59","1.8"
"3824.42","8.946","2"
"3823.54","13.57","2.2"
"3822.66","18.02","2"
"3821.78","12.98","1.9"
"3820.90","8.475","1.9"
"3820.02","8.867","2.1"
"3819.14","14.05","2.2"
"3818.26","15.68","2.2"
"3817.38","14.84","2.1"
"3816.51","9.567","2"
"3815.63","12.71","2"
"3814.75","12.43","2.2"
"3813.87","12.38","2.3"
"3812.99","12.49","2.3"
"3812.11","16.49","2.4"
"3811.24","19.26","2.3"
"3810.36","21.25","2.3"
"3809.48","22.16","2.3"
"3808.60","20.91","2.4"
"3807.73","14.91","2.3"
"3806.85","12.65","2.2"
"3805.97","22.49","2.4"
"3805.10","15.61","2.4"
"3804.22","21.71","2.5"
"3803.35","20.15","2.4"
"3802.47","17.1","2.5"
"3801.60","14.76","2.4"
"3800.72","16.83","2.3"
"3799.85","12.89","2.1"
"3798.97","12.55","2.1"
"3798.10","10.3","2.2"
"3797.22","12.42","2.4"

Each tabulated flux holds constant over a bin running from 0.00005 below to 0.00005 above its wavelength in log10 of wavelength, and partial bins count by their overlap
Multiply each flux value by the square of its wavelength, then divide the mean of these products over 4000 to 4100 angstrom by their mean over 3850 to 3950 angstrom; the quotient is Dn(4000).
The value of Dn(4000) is 1.80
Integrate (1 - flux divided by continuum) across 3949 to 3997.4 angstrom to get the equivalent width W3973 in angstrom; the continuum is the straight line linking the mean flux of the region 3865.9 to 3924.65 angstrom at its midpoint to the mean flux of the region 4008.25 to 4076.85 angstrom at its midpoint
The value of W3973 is 8.59 angstrom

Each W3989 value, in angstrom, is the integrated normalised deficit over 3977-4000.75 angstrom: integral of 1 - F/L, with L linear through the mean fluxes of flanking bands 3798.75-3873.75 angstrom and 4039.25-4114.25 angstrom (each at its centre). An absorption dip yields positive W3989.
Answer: -2.48 angstrom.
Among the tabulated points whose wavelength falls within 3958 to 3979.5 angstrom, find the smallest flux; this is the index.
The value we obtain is 3.152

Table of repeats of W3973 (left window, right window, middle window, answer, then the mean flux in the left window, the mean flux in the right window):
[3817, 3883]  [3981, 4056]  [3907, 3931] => 2.3 angstrom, 12.8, 22.3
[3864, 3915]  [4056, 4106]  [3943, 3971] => 8.0 angstrom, 14.8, 22.3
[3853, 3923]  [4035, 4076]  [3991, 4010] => -2.8 angstrom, 14.8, 22.1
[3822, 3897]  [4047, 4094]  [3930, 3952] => 8.8 angstrom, 13.1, 22.6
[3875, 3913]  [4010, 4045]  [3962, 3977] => 8.3 angstrom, 14.8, 23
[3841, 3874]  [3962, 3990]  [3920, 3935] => 5.5 angstrom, 14.8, 13.8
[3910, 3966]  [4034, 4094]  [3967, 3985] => 2.8 angstrom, 12.8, 22.4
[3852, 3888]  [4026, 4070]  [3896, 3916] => -1.4 angstrom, 13.6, 22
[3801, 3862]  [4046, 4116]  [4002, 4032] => -4.3 angstrom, 13.4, 22.5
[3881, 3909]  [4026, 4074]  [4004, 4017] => -1.5 angstrom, 14.6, 22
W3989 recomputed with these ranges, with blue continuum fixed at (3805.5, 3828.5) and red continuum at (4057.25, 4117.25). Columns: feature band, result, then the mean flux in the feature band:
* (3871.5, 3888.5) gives 3.68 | 12.4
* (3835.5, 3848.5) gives 1.89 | 12.5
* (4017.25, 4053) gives -2.77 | 22.6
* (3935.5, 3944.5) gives 4.03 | 9.86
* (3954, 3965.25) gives 2.88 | 13.7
